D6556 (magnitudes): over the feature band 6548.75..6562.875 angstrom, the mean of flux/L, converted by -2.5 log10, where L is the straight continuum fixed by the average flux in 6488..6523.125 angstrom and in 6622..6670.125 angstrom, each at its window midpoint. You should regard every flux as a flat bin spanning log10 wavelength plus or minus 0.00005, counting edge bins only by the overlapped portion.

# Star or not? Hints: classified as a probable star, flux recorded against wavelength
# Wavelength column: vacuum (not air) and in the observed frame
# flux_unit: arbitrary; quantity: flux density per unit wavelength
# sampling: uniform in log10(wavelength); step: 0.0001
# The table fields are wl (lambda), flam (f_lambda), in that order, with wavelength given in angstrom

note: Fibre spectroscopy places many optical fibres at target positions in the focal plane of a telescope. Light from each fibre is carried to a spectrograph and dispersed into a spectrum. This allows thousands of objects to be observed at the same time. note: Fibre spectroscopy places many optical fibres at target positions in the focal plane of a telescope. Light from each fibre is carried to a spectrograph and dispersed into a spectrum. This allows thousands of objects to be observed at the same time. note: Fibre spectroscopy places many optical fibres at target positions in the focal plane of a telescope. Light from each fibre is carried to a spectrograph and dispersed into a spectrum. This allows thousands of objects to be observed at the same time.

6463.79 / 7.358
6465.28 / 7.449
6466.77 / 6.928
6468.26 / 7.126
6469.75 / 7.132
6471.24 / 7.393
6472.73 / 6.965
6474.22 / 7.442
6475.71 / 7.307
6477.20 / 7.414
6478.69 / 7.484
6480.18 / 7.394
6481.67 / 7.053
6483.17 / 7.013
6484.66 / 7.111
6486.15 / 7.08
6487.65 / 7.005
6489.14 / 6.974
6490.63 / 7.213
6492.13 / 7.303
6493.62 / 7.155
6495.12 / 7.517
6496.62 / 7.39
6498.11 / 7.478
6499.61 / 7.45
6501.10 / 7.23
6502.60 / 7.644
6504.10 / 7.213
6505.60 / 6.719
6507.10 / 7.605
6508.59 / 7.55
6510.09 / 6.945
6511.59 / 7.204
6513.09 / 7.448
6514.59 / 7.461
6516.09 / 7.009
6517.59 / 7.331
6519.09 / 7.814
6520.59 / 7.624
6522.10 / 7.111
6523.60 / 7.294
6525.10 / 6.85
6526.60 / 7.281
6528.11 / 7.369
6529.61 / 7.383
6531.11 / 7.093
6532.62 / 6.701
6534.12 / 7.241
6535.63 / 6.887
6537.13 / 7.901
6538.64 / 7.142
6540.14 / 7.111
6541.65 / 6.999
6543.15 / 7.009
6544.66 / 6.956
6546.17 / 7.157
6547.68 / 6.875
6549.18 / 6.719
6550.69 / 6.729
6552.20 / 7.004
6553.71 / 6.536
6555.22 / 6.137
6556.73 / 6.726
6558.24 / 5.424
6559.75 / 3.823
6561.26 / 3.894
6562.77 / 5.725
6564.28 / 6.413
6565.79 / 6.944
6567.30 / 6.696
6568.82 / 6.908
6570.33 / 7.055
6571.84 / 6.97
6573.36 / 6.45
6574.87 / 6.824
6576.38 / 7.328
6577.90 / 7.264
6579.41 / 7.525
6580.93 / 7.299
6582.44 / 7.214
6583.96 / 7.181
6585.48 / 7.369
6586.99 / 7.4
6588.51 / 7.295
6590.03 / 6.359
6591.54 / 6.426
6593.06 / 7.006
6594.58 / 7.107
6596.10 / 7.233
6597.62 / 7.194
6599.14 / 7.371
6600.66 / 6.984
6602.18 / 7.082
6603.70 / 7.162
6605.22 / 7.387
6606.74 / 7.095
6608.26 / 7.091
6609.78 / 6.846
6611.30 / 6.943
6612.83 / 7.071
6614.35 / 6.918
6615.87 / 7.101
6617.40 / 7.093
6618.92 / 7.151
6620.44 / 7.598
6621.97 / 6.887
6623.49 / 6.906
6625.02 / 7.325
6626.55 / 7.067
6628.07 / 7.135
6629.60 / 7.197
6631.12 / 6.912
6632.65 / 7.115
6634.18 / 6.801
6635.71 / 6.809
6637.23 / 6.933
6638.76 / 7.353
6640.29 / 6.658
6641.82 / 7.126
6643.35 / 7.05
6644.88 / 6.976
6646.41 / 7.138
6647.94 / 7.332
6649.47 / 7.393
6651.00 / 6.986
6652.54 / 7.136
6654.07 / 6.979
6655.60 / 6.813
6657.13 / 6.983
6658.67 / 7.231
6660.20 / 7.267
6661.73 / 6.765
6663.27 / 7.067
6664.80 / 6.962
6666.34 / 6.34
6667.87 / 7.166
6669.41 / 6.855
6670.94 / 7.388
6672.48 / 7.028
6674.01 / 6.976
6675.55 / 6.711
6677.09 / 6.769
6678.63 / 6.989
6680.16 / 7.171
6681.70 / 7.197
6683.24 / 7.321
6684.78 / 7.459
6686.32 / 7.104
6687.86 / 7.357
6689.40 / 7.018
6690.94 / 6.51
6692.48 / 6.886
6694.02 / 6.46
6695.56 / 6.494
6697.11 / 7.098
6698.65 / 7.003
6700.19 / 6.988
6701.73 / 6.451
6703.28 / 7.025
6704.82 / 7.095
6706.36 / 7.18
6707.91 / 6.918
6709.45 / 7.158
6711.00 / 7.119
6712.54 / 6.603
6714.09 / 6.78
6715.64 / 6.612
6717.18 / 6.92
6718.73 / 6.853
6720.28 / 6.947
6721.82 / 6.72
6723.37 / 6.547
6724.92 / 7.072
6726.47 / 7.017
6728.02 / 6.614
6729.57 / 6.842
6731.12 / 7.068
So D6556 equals 0.23 mag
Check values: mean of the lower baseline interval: 7.32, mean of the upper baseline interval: 7.02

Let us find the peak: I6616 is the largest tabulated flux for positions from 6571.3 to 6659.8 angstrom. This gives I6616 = 7.598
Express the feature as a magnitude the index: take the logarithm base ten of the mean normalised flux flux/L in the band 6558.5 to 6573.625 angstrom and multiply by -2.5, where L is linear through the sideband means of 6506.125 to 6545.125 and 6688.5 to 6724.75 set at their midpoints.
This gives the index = 0.18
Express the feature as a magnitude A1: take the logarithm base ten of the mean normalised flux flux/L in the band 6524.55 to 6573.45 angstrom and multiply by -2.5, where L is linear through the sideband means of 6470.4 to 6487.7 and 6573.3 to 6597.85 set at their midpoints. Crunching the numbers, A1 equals 0.07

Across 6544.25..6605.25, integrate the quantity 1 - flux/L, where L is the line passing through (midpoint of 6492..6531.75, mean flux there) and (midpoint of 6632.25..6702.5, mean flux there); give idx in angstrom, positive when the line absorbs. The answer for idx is 3.7 angstrom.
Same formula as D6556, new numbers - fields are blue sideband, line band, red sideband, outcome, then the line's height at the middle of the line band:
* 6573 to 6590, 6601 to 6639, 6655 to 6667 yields 0.00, 7.06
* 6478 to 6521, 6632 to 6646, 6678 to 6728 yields 0.01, 7.05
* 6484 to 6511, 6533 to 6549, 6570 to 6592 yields 0.01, 7.16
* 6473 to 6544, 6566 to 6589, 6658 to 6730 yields 0.00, 7.14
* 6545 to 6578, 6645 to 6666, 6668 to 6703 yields -0.03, 6.84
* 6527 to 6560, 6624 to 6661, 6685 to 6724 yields -0.03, 6.86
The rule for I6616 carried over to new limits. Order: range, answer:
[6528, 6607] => 7.901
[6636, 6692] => 7.459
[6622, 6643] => 7.353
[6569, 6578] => 7.328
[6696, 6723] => 7.18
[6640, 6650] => 7.393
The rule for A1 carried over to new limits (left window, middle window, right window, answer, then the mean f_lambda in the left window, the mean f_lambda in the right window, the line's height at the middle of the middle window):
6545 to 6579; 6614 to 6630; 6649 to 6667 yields -0.05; 6.45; 6.99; 6.79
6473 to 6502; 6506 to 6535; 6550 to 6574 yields -0.07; 7.26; 6.21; 6.8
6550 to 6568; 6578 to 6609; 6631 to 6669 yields -0.12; 6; 7.01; 6.38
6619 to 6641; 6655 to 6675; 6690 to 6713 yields 0.00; 7.05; 6.87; 6.96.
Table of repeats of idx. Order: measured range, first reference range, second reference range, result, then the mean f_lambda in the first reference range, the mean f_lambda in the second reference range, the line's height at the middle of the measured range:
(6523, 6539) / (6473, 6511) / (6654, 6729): 0.01 angstrom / 7.26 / 6.94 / 7.2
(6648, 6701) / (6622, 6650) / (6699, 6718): -0.16 angstrom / 7.06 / 6.91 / 6.98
